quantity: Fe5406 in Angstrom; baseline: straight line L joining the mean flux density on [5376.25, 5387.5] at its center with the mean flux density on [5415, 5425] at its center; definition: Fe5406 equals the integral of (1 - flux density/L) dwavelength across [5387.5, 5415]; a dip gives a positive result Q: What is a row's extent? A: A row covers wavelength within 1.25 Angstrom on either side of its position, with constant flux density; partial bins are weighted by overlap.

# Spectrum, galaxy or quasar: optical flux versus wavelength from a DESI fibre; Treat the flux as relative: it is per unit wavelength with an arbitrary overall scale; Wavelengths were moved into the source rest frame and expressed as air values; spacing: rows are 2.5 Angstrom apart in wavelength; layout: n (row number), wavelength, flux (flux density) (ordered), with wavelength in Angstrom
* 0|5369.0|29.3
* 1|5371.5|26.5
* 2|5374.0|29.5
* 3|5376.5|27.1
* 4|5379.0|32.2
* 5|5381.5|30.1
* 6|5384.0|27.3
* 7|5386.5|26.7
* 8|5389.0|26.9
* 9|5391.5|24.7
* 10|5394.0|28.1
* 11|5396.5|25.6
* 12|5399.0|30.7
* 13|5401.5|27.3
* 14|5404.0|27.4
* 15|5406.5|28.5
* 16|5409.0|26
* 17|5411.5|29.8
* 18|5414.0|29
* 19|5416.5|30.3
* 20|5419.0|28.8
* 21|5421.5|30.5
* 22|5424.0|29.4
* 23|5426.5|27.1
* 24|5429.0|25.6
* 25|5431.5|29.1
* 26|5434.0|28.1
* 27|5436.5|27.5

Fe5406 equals 1.59 Angstrom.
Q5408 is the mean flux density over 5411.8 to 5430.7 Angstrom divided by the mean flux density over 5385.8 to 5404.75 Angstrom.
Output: 1.06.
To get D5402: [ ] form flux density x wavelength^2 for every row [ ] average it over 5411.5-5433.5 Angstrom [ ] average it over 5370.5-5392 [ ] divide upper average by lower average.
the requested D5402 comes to 1.04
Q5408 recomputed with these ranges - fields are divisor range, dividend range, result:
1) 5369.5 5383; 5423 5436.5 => 0.96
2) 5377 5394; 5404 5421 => 1.03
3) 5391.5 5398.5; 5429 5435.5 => 1.04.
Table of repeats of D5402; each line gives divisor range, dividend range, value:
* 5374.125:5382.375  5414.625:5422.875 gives 1.02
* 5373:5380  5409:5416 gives 0.99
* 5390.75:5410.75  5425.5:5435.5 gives 1.01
